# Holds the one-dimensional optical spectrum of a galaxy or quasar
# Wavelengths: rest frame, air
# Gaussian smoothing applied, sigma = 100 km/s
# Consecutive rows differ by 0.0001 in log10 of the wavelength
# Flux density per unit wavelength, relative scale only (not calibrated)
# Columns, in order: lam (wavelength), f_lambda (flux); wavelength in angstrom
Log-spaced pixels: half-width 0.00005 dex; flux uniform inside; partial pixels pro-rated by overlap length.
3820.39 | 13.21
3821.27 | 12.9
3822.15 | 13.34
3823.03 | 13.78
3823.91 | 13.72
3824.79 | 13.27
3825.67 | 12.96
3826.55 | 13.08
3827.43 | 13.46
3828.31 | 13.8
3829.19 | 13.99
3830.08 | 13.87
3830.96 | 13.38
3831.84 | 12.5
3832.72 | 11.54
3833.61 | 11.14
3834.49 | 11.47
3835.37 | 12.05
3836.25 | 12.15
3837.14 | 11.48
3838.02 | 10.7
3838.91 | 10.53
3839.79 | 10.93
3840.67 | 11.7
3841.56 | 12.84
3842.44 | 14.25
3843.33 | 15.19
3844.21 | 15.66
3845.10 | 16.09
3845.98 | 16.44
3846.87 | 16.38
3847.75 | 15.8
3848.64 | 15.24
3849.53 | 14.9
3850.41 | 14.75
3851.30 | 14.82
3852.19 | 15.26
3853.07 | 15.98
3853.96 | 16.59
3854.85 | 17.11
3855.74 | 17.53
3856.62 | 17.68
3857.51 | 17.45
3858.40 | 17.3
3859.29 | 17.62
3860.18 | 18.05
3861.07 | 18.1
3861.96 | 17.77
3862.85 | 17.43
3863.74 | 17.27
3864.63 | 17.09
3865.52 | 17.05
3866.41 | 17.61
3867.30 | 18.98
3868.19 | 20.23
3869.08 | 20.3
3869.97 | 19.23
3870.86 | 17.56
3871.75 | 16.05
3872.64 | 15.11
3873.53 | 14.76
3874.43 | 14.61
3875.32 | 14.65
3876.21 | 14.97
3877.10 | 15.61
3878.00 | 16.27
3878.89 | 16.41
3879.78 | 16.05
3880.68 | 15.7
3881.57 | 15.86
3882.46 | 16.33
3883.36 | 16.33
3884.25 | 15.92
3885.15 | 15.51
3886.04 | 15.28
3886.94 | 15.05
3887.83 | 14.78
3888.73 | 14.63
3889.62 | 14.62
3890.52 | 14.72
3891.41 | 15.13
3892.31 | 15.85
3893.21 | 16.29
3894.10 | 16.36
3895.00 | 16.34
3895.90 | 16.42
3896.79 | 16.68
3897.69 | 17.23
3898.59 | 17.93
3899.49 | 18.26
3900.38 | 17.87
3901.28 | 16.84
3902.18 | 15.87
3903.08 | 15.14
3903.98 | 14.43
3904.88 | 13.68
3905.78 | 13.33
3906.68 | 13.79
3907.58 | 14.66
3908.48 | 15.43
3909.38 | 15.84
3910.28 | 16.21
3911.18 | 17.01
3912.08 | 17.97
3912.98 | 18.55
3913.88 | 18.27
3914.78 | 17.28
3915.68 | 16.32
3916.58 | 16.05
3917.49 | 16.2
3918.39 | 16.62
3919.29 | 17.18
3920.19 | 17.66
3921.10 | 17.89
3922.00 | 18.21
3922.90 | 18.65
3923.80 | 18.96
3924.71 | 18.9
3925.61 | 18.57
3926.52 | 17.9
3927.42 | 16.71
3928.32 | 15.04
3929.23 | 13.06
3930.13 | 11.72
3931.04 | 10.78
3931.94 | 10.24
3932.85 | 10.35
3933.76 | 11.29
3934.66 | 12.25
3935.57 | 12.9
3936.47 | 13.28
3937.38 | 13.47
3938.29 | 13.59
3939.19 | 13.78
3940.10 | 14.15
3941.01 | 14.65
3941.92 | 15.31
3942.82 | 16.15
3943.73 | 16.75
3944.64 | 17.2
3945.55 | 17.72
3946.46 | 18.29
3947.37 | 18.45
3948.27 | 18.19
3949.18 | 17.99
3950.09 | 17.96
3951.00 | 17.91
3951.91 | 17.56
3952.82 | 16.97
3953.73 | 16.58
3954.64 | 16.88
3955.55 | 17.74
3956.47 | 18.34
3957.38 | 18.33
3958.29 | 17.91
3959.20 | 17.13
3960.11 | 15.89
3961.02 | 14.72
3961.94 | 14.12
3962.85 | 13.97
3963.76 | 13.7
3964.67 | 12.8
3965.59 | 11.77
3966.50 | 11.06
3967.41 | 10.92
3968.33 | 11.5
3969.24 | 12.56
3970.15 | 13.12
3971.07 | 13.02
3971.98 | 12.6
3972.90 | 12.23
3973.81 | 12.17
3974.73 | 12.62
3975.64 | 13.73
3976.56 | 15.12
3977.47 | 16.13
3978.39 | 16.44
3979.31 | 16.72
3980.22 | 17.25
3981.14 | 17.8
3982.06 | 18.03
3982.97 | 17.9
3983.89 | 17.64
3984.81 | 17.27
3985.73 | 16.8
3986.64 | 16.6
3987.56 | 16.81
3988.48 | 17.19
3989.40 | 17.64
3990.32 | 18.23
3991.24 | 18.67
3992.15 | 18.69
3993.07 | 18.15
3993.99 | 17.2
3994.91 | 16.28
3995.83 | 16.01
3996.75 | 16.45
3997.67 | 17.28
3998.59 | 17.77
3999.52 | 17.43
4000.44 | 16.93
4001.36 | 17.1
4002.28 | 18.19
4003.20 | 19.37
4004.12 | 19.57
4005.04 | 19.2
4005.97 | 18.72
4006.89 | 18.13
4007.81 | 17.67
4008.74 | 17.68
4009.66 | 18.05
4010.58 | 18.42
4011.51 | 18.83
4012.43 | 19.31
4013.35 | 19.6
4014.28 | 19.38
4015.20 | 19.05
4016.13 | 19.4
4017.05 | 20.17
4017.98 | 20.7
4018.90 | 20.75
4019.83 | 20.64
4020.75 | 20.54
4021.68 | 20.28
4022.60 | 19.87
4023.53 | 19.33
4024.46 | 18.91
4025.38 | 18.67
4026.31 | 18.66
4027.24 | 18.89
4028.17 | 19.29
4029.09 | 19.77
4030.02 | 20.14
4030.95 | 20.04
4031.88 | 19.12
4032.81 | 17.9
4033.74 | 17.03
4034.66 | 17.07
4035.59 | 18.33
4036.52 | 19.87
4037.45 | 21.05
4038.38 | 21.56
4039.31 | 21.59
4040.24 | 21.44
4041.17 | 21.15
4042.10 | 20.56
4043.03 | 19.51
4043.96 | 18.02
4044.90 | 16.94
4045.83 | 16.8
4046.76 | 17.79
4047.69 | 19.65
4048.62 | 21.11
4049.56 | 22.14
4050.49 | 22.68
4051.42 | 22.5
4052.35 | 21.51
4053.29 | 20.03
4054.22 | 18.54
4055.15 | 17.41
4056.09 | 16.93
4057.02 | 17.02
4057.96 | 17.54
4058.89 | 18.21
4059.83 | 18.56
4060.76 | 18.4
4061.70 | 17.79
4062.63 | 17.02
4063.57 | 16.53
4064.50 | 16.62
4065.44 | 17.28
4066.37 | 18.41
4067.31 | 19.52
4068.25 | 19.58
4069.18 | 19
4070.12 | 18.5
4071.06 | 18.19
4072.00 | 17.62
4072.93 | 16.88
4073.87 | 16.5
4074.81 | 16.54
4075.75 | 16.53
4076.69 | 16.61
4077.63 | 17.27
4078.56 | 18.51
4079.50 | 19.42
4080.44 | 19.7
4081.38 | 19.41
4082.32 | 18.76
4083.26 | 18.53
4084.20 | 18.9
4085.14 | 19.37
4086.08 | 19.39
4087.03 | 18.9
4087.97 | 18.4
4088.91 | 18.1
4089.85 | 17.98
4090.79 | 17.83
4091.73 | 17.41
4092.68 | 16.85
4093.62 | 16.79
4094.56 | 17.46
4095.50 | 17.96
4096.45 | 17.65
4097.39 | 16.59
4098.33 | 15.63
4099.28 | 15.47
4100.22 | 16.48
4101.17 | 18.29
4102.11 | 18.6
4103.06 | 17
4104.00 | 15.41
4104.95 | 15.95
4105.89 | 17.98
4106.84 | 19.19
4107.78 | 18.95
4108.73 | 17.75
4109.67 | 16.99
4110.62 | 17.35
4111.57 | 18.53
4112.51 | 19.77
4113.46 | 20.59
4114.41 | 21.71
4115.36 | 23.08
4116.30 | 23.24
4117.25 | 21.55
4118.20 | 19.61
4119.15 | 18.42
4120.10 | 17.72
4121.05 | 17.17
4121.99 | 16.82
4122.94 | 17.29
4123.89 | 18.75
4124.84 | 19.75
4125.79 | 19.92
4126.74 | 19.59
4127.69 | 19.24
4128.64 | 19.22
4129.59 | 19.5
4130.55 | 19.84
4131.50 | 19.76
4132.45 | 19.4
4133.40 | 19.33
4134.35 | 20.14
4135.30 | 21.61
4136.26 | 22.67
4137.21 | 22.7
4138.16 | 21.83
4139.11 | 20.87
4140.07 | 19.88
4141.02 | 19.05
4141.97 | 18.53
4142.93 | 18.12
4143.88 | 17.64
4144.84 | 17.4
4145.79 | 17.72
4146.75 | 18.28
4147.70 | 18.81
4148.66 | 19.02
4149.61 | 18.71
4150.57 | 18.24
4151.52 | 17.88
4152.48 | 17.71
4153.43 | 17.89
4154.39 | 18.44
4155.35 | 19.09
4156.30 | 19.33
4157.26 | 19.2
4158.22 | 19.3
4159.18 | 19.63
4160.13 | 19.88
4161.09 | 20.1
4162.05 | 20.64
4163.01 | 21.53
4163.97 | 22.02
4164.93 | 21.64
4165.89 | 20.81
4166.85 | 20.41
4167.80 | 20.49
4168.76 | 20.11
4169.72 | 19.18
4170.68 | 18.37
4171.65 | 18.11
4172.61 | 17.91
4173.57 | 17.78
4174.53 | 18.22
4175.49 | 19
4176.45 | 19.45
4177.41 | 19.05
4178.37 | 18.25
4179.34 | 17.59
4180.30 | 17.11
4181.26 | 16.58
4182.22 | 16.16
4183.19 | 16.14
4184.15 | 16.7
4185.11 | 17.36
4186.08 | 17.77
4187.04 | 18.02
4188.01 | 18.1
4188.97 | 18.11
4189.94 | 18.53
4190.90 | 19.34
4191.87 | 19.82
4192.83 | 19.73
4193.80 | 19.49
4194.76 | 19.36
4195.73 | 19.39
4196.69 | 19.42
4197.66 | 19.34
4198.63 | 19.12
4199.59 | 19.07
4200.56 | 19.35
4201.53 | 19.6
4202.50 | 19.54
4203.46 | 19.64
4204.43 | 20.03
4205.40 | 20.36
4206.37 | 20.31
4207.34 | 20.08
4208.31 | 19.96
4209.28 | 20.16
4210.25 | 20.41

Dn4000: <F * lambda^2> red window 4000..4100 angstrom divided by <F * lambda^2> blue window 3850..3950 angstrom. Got 1.3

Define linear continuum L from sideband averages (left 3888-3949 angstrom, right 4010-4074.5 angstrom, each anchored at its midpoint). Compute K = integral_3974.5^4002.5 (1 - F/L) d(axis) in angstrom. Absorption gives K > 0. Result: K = 1.1 angstrom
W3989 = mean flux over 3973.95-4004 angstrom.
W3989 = 17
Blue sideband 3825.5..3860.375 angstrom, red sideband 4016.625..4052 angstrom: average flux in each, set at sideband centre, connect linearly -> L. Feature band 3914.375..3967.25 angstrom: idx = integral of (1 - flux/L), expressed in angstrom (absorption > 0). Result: 4.36 angstrom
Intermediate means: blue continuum 14.3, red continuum 19.8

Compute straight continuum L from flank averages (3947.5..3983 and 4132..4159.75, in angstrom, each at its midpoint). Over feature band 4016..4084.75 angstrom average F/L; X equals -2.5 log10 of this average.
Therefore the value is -0.109 mag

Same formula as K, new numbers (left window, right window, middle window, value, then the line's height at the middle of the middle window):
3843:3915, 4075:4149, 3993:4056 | -4.5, 17.8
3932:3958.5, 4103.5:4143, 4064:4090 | 0.4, 18.5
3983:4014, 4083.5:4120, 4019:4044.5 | -2.3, 18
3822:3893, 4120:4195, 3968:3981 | 2.1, 16.7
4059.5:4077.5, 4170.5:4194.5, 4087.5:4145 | -2.9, 17.9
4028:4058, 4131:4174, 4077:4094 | 0.9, 19.5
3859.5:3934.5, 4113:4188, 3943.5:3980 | 3.4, 16.9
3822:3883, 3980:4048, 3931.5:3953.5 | 2.4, 17.1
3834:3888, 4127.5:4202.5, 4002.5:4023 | -2.3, 17.4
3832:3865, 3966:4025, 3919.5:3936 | 1.1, 16.2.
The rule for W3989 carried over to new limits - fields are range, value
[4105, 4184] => 19.2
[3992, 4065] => 18.9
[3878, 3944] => 15.6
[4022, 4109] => 18.5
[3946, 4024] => 17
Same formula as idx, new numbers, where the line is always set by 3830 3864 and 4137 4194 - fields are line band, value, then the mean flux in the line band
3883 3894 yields 0.0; 15.4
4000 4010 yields -0.8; 18.2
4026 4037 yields -1.1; 18.8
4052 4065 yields -0.3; 18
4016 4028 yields -1.9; 19.8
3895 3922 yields -1.5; 16.5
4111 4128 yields -1.2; 19.6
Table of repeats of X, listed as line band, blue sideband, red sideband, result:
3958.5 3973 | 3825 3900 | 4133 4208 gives 0.247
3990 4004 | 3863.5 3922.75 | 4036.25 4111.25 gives -0.007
